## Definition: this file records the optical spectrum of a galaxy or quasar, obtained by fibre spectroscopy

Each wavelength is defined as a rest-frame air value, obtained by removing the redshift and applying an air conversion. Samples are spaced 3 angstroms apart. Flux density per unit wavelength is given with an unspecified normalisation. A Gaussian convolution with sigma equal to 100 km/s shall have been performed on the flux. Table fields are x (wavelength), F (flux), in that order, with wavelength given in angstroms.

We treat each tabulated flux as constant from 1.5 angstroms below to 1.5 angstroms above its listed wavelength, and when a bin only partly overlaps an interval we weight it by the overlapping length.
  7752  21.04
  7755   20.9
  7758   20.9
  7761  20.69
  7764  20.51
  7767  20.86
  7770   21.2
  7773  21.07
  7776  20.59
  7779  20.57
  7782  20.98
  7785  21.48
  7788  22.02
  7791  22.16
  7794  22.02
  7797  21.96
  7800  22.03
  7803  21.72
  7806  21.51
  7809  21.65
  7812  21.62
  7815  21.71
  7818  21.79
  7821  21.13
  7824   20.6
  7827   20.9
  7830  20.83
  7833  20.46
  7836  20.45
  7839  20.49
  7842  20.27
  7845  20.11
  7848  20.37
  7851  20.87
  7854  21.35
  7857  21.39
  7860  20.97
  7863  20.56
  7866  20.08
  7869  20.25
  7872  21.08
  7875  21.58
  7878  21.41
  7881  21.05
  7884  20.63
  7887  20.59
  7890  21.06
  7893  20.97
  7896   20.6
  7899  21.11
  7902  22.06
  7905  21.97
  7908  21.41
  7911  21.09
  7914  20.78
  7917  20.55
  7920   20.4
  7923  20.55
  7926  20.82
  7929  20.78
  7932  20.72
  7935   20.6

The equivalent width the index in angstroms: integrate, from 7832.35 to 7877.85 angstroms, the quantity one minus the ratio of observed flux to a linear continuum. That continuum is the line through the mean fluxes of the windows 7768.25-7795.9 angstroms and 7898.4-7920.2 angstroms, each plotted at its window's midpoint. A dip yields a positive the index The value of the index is 1.2 angstroms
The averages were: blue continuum 21.3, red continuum 21.2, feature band 20.7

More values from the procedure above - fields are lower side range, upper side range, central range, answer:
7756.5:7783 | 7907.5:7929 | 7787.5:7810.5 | -1.18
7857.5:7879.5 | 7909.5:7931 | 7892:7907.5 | -0.44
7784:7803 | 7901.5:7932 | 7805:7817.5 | 0.09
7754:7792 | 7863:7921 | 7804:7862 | 0.12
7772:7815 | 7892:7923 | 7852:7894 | 0.57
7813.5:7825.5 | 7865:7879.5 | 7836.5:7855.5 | 0.48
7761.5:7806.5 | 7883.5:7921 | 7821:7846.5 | 0.81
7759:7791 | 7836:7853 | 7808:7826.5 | -0.62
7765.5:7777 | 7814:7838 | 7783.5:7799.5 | -0.75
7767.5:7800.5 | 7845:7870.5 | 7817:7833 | 0.04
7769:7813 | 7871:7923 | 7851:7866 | 0.20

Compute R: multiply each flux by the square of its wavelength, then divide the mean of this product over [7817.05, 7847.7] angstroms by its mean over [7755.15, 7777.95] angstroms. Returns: 1.01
